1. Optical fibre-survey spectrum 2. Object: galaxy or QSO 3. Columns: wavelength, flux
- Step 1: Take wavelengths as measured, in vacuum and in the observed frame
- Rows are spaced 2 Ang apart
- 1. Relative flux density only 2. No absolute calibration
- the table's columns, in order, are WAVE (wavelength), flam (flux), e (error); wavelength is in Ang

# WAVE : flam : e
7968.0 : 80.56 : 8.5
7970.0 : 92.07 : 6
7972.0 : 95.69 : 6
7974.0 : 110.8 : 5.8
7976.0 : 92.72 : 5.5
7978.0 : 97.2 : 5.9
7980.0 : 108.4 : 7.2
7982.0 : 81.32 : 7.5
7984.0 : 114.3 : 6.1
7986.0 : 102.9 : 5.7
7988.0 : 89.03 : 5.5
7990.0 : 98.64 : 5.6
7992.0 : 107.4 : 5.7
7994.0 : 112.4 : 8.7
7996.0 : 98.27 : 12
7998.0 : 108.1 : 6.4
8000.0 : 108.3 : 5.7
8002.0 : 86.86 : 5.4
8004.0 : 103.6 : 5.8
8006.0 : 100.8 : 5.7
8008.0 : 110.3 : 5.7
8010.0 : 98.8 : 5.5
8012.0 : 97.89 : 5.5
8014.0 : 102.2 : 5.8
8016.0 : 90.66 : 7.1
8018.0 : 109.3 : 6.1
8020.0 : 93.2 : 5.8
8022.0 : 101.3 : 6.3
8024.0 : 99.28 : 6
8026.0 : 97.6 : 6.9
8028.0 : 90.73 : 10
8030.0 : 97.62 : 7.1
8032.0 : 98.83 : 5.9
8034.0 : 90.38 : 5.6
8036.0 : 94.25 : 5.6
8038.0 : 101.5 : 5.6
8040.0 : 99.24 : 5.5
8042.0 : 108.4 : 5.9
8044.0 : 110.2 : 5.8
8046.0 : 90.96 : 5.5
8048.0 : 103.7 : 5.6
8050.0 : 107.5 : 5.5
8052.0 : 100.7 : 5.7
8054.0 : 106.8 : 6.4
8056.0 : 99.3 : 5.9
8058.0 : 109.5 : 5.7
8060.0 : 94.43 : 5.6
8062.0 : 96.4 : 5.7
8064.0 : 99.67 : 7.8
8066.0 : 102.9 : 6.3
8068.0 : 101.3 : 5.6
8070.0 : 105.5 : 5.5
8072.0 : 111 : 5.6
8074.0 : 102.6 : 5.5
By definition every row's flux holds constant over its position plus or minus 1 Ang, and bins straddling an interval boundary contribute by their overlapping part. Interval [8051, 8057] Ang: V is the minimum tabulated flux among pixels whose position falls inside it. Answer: 99.3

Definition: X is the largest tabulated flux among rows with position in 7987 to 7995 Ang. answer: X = 112.4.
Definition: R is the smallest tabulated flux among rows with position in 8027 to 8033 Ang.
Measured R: 90.73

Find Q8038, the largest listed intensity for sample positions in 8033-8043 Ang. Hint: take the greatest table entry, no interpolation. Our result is 108.4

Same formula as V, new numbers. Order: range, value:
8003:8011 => 98.8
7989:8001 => 98.27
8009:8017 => 90.66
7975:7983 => 81.32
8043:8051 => 90.96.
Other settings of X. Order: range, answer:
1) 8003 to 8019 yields 110.3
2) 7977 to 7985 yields 114.3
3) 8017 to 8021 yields 109.3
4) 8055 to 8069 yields 109.5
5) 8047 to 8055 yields 107.5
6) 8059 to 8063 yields 96.4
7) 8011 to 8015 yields 102.2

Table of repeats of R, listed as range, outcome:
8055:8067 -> 94.43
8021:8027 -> 97.6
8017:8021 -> 93.2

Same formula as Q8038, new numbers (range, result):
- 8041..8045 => 110.2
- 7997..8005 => 108.3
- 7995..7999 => 108.1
